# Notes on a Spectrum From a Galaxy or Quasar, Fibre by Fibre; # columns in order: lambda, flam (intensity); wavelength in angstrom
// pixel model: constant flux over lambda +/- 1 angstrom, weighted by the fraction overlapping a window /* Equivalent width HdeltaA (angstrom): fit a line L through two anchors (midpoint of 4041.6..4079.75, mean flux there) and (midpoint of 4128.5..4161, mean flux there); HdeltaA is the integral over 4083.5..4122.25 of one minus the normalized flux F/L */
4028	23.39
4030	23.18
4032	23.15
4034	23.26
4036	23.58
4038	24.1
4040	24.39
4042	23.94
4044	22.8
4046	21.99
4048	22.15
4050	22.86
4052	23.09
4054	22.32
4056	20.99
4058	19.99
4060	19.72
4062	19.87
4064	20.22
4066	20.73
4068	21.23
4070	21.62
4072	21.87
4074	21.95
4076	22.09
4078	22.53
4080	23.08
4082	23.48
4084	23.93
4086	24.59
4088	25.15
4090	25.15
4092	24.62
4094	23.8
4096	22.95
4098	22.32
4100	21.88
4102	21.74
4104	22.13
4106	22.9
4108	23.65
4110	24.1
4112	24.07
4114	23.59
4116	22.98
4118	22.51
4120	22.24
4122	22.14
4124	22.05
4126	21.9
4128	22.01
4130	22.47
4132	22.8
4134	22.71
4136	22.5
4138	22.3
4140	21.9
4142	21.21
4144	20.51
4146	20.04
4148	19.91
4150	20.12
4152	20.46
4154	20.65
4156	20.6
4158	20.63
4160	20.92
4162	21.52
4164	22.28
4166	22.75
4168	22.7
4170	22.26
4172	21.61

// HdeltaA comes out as -3.4 angstrom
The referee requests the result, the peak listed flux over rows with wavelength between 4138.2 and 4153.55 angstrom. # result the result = 21.9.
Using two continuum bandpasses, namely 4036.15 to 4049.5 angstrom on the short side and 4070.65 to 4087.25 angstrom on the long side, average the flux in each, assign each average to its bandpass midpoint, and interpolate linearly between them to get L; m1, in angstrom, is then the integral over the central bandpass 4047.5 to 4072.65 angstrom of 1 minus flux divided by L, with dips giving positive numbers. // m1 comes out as 2.0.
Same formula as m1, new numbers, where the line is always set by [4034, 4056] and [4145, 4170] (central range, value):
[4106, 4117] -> -0.9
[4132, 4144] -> -0.3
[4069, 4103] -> -1.2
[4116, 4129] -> -0.3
